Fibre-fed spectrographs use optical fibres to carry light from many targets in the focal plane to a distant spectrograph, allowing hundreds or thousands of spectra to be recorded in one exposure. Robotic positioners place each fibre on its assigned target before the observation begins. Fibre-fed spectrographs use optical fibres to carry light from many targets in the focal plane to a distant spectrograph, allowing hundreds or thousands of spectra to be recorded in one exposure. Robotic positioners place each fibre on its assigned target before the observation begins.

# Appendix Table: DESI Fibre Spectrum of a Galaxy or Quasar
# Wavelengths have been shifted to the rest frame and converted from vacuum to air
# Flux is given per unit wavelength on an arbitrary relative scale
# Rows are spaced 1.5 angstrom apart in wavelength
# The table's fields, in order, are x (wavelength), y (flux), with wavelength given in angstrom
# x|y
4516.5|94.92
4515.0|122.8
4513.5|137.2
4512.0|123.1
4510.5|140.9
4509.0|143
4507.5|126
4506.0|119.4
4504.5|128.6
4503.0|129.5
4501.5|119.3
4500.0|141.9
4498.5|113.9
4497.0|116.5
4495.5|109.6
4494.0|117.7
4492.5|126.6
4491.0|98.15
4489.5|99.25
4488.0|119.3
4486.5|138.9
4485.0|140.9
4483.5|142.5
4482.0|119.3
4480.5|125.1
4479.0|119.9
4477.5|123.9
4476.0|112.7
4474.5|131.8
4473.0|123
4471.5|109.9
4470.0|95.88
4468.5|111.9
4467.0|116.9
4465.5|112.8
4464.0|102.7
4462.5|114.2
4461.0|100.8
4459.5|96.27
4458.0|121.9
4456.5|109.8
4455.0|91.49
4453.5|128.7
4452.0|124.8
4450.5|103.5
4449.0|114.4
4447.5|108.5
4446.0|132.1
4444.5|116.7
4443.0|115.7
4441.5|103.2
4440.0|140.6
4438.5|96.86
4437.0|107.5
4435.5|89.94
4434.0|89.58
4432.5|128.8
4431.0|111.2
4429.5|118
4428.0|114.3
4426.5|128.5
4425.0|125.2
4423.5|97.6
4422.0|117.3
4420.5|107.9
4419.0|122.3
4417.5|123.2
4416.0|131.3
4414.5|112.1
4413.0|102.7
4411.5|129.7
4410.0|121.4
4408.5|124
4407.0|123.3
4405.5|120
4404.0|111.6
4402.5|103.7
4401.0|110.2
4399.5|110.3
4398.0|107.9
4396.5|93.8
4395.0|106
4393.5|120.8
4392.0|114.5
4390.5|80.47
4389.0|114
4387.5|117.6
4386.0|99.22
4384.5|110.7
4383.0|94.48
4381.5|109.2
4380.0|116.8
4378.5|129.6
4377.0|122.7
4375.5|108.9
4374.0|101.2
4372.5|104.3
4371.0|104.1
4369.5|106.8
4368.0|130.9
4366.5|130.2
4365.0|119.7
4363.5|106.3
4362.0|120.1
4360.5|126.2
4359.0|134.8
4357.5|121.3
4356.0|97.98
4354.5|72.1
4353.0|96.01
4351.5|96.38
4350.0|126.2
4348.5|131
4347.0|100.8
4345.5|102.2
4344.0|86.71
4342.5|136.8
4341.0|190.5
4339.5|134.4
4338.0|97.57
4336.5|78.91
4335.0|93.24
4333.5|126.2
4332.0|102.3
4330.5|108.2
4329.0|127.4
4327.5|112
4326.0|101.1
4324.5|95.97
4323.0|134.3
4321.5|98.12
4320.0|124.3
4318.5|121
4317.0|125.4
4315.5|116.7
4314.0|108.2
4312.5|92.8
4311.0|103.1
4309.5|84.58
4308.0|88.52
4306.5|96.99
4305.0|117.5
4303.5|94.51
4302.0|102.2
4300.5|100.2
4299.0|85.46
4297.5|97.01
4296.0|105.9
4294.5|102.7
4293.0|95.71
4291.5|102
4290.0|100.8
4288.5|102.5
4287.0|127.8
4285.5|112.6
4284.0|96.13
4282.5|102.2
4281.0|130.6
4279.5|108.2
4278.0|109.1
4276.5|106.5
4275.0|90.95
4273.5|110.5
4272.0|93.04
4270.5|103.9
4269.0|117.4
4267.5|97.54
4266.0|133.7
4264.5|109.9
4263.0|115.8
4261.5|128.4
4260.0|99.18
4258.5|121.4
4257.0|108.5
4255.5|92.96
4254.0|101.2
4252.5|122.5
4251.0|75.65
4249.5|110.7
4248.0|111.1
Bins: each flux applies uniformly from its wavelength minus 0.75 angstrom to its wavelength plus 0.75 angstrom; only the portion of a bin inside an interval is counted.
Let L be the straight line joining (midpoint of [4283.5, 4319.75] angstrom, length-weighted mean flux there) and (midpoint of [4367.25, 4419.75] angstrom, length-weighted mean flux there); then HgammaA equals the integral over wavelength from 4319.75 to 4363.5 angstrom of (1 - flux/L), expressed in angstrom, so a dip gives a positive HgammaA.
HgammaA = -2.1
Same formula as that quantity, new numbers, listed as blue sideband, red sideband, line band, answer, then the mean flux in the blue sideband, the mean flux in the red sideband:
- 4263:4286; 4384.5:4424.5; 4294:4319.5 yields 1.6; 108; 112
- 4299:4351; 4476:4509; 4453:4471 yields 1.8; 110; 123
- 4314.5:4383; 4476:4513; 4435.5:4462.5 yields 2.0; 114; 124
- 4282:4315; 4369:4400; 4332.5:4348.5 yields -1.6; 101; 108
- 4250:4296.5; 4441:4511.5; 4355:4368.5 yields -0.9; 107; 118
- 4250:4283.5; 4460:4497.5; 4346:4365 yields 0.1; 108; 117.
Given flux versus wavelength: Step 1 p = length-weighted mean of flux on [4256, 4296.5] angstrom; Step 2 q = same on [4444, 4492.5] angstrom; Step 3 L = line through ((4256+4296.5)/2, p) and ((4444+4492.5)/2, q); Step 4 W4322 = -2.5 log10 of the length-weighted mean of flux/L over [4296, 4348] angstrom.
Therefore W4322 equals 0.019 mag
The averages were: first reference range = 109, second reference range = 116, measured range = 108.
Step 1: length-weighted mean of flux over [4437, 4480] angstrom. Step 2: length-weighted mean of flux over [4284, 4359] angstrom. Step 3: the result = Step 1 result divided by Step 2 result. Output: 1.05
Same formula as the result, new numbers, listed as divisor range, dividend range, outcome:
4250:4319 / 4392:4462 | 1.07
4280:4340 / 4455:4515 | 1.13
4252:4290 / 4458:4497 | 1.06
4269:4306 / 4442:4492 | 1.11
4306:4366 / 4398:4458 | 1.03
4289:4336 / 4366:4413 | 1.06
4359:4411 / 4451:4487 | 1.04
